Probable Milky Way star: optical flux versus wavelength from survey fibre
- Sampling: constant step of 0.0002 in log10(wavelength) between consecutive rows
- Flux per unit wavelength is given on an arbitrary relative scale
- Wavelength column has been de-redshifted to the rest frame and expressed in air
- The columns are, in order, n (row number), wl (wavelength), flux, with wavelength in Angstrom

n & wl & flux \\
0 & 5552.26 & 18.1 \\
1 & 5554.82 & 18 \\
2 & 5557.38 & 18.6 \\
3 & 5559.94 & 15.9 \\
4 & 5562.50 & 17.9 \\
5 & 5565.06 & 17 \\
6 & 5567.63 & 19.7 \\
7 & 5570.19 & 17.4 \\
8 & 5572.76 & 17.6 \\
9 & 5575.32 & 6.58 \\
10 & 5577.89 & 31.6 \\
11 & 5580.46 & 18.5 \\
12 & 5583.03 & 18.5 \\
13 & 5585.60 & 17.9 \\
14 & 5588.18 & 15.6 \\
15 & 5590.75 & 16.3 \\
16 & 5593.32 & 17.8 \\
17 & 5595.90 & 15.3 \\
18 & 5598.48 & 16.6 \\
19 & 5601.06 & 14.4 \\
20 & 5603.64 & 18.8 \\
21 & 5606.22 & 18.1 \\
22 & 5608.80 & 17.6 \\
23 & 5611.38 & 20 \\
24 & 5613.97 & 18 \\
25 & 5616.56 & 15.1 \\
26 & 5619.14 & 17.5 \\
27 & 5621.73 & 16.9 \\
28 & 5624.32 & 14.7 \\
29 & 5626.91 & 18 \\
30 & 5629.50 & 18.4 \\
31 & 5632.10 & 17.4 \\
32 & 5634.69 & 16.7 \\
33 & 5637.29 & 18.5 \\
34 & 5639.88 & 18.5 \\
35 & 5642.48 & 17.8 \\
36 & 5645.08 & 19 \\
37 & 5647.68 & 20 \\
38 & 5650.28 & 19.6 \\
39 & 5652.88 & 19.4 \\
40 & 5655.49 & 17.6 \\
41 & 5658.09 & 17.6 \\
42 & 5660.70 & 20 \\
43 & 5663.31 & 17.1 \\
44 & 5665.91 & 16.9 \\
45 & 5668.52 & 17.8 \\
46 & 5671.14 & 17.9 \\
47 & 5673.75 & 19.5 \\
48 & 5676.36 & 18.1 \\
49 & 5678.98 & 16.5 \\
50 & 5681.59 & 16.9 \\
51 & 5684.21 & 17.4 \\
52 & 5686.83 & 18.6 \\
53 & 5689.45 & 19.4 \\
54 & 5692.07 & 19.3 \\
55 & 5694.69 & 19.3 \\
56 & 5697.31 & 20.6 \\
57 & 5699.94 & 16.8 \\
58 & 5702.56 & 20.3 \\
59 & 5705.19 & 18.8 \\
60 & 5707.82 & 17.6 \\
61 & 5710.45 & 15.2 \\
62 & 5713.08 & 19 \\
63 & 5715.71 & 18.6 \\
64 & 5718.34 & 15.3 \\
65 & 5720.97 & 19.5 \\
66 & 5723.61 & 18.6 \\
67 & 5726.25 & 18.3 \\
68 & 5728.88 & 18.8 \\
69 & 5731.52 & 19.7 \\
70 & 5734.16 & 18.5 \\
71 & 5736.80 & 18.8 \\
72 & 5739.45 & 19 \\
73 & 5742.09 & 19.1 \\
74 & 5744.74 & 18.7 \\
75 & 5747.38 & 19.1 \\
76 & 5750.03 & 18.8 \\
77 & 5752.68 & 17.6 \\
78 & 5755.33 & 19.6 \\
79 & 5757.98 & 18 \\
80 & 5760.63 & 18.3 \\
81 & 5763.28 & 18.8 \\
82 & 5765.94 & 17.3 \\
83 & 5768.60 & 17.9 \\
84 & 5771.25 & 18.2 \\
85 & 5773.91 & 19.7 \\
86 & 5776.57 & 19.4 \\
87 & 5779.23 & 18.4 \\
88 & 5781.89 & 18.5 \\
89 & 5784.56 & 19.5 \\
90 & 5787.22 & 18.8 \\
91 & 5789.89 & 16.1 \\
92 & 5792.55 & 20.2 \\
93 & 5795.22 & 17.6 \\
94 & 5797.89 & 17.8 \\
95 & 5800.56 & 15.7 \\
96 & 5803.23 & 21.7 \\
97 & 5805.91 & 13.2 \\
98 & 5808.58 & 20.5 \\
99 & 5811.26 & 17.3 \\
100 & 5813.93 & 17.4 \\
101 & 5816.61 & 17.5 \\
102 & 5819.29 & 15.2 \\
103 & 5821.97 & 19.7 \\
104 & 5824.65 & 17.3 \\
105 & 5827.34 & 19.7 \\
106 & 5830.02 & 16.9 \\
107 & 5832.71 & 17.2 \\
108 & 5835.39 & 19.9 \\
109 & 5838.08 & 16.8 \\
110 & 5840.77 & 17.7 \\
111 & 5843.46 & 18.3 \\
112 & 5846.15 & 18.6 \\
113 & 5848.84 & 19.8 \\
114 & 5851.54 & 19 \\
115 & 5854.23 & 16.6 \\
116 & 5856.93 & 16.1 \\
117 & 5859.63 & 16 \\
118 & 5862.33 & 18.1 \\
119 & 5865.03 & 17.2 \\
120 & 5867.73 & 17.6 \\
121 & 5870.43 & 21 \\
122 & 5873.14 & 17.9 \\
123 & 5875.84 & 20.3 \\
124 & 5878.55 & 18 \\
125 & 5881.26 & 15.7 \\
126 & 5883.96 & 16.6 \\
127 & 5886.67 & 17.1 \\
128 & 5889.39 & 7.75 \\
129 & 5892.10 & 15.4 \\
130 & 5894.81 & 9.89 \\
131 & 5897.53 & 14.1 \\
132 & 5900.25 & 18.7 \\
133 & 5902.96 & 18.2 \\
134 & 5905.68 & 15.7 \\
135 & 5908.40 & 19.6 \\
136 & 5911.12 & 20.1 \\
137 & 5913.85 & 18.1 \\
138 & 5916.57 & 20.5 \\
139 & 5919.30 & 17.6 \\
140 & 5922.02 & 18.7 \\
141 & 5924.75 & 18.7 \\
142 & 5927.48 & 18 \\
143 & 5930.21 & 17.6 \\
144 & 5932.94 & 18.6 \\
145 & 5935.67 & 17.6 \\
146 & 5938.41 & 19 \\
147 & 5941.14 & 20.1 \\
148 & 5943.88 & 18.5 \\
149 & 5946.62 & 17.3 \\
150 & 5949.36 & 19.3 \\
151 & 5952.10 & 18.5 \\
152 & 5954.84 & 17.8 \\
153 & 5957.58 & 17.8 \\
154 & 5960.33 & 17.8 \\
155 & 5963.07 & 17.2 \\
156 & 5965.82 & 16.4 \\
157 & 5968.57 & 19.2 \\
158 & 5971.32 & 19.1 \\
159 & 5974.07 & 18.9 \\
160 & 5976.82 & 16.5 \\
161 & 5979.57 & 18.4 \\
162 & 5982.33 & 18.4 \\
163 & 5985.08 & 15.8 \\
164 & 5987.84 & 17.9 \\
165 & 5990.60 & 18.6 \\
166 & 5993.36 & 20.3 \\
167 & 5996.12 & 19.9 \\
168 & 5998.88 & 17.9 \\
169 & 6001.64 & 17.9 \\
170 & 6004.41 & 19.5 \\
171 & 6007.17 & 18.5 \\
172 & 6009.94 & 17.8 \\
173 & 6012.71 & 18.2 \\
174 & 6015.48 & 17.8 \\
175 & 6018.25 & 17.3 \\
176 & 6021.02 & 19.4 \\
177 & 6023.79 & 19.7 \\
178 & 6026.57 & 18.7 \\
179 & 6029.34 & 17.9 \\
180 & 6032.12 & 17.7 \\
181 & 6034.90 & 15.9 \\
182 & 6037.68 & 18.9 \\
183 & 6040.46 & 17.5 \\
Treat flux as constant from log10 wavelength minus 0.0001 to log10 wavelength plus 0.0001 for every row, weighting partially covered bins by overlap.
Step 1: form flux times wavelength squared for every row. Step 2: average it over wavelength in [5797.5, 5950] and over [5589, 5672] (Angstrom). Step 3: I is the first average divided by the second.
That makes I 1.09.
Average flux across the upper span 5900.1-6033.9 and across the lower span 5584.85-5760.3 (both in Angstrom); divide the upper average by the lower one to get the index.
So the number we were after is 1.0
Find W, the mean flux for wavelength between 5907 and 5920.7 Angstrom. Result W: 19.2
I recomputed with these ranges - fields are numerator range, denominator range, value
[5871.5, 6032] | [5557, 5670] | 1.13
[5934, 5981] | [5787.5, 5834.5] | 1.08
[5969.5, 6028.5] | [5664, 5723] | 1.13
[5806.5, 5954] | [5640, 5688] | 1.05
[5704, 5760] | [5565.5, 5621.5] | 1.10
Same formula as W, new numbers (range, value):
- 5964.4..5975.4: 18.4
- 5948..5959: 18.3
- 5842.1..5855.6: 18.5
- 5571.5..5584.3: 18.6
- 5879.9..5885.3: 16.2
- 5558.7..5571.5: 17.6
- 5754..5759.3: 18.8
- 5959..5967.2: 17.1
